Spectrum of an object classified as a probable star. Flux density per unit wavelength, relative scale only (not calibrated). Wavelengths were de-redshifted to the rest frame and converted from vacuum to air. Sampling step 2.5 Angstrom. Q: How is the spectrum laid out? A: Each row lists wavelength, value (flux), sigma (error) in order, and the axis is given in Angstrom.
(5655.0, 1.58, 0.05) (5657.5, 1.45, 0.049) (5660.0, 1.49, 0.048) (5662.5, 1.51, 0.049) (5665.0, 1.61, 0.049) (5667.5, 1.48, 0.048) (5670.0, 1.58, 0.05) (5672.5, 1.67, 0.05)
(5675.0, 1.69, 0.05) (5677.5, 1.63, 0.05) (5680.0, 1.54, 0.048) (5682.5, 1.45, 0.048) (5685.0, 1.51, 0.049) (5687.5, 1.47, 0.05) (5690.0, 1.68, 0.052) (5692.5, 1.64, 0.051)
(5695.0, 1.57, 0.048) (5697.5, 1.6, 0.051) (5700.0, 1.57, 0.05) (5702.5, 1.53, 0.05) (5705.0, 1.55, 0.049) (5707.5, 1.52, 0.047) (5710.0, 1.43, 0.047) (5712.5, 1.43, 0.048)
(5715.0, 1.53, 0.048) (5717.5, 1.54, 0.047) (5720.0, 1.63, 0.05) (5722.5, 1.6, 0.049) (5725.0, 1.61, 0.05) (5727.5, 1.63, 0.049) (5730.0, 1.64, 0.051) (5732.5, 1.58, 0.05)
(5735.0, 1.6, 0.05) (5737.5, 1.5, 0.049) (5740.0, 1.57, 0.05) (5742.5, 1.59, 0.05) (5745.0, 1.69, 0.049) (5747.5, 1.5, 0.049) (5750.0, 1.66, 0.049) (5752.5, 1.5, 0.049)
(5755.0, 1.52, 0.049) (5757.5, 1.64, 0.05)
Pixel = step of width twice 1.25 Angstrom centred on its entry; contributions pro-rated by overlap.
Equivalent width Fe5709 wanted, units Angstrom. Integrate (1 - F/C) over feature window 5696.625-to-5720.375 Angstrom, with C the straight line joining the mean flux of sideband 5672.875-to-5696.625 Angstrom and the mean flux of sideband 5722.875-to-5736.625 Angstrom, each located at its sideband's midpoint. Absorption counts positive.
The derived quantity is 1.0 Angstrom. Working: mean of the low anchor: 1.58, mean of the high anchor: 1.61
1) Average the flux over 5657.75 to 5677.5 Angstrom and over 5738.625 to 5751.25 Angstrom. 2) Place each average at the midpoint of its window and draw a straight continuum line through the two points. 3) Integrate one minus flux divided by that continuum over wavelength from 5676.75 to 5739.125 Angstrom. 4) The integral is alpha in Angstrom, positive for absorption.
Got 1.1 Angstrom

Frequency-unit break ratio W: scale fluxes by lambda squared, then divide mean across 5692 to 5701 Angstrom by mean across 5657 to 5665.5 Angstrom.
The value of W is 1.1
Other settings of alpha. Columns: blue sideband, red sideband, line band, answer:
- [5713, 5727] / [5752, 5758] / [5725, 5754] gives -0.49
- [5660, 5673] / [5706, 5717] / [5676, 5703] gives -0.82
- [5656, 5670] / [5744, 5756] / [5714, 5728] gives -0.32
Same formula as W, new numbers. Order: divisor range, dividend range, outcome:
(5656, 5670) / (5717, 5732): 1.09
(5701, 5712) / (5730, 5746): 1.07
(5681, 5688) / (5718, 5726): 1.10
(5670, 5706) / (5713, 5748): 1.02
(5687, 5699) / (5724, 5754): 1.01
